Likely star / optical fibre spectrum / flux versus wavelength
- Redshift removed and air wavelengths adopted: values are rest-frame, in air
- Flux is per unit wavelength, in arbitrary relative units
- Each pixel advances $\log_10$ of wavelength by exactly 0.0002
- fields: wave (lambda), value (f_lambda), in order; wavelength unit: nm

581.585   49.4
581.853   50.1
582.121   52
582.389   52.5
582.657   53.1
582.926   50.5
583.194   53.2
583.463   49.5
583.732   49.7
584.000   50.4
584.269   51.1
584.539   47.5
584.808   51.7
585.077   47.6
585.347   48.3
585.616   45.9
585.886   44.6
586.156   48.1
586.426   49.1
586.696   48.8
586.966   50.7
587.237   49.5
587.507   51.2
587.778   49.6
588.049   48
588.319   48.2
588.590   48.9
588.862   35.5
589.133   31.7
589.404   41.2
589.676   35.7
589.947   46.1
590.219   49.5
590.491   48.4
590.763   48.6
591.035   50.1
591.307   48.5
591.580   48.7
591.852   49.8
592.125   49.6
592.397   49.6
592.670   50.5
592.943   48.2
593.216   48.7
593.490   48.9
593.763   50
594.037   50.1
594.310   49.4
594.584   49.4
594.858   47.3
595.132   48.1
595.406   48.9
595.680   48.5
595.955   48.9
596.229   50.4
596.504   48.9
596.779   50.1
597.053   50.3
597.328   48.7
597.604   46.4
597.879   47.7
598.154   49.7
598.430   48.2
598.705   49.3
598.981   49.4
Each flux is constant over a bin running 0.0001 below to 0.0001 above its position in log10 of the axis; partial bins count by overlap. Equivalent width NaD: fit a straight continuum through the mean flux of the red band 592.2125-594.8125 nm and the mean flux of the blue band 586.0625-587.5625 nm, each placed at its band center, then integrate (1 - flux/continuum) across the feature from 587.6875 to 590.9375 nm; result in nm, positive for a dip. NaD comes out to 0.341 nm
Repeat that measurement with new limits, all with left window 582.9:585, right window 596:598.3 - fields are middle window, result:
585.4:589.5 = 0.32 nm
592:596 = 0.02 nm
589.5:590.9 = 0.12 nm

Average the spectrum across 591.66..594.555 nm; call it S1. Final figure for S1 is 49.5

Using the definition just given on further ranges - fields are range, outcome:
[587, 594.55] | 47.3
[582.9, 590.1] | 47.1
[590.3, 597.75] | 49.1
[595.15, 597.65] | 49.1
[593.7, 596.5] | 49.1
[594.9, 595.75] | 48.4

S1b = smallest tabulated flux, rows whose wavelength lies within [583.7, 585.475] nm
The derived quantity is 47.5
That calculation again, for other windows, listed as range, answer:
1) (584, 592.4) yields 31.7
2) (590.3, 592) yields 48.4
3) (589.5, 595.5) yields 35.7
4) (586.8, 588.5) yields 48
